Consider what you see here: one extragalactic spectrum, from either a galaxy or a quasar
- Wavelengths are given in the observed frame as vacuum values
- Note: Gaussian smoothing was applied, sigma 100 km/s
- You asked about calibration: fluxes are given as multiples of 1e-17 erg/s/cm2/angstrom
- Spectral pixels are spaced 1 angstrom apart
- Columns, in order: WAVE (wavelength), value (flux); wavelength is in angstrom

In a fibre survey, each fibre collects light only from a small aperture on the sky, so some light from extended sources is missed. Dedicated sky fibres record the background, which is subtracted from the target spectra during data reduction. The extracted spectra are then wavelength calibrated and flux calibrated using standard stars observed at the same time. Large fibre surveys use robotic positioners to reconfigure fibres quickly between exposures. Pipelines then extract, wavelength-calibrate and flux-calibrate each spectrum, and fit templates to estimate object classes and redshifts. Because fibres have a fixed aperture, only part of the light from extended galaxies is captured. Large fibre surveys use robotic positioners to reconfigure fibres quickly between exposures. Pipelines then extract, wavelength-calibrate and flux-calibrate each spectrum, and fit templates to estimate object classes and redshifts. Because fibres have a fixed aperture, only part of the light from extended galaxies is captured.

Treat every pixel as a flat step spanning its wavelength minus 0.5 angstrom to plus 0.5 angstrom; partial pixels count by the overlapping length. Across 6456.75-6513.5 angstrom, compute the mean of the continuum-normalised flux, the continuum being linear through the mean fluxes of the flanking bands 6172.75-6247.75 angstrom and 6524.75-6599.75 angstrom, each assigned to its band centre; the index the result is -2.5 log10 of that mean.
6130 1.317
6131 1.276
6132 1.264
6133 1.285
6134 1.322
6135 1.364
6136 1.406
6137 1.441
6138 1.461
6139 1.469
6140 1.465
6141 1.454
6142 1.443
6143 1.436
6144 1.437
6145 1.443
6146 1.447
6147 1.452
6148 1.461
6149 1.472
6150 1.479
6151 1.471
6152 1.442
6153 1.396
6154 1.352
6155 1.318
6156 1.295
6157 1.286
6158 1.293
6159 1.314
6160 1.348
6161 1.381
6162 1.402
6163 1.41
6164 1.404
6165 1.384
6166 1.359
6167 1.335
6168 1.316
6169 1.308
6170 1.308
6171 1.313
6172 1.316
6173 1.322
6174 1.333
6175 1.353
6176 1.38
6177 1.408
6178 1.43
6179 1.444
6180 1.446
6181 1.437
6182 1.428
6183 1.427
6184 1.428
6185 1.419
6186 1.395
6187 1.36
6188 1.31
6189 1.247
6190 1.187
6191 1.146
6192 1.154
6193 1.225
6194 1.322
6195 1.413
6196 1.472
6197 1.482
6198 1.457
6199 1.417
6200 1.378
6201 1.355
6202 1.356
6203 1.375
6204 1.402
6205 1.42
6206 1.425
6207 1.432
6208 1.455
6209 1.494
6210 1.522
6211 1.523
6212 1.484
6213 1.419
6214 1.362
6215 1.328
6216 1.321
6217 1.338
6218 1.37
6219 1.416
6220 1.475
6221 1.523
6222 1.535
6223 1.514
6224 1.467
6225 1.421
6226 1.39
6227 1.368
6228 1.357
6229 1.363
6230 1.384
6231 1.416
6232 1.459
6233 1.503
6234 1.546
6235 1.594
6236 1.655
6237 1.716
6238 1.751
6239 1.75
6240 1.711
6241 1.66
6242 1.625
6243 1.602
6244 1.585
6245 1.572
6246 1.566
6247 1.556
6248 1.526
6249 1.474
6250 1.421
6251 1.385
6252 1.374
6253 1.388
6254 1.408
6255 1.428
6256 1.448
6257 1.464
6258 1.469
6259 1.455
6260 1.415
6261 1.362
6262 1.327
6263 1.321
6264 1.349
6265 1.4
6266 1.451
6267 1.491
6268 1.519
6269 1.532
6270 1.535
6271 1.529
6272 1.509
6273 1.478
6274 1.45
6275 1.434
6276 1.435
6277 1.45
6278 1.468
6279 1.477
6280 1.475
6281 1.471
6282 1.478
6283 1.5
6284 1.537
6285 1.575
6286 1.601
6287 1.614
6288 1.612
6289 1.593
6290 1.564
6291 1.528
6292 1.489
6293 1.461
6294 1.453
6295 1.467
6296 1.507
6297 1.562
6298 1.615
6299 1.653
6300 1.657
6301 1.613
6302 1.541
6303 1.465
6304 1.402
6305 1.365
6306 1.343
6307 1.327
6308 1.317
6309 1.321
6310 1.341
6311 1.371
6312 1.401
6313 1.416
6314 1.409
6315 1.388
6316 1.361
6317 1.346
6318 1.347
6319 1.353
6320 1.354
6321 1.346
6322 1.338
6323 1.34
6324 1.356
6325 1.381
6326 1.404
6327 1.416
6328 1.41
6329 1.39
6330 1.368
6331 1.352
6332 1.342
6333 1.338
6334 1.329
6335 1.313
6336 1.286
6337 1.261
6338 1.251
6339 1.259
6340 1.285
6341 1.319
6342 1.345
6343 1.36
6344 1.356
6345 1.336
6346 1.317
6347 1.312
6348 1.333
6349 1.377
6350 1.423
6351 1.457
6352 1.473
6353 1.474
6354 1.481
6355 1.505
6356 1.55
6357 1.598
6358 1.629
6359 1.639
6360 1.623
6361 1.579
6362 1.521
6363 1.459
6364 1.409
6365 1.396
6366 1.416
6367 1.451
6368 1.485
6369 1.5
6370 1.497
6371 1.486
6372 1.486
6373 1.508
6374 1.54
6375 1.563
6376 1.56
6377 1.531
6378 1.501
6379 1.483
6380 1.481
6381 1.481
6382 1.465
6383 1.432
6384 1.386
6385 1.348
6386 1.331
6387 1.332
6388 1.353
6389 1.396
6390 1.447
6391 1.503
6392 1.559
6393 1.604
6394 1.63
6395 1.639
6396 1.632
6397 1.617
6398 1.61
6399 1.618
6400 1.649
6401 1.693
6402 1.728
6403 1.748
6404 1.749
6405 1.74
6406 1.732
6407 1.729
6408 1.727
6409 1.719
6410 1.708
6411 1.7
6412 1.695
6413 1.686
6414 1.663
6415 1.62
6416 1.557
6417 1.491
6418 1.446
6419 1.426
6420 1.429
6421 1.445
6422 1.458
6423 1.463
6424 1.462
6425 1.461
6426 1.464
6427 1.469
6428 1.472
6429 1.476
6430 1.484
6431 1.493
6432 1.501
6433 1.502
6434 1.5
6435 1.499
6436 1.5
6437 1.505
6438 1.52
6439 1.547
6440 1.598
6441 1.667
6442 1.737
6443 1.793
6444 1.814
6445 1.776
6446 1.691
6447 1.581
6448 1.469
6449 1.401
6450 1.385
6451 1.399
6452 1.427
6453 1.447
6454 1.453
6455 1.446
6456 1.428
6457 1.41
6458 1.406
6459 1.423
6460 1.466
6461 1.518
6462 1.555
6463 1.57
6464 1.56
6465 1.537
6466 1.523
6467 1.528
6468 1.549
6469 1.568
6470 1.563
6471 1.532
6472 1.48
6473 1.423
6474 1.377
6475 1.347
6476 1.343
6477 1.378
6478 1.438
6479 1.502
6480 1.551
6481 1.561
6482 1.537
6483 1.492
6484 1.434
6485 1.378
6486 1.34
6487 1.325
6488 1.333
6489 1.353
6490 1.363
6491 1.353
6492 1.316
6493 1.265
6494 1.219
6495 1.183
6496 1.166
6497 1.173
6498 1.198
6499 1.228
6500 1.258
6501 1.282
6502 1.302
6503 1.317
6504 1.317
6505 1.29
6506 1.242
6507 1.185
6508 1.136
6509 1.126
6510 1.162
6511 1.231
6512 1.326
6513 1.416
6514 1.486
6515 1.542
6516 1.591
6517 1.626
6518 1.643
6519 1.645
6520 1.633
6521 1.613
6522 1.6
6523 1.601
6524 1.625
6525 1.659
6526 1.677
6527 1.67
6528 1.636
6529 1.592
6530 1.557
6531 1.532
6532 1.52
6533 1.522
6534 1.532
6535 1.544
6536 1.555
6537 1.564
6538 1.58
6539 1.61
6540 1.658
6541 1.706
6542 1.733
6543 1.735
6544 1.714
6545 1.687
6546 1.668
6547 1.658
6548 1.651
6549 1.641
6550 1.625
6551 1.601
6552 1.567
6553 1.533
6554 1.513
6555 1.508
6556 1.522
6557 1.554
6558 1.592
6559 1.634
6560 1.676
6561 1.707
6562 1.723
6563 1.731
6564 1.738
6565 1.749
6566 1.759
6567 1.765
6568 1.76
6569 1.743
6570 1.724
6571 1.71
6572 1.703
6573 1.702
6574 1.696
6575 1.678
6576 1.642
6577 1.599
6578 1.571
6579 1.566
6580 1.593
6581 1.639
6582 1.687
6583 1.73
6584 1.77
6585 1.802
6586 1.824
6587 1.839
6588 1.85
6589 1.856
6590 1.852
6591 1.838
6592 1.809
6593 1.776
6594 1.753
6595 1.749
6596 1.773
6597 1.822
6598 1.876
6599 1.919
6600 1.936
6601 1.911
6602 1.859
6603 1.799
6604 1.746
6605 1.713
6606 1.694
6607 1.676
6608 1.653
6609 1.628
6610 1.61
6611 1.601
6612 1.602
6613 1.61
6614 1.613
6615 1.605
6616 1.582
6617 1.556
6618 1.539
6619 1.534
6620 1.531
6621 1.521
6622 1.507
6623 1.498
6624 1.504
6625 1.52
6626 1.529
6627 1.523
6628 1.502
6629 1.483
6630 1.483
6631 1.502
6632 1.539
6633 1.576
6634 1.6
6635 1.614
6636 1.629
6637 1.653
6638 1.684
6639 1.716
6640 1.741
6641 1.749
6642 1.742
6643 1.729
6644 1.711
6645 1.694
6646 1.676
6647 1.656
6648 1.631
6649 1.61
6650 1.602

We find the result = 0.18 mag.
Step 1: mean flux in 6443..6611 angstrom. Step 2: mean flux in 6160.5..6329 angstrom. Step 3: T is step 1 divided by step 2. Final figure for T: 1.09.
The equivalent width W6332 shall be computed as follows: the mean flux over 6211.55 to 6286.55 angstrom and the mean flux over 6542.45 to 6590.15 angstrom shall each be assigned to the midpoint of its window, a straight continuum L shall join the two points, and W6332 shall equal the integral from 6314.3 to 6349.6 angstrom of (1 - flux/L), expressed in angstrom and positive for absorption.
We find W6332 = 4.36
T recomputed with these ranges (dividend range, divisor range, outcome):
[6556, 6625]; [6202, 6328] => 1.16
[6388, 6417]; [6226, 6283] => 1.10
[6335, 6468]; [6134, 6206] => 1.09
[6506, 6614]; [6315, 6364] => 1.18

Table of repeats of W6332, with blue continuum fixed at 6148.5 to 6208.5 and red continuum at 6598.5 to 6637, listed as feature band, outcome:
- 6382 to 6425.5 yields -2.0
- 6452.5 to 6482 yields 1.0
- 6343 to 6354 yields 0.6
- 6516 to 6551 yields -1.2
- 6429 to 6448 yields -0.9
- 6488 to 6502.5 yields 2.7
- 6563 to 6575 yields -1.1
